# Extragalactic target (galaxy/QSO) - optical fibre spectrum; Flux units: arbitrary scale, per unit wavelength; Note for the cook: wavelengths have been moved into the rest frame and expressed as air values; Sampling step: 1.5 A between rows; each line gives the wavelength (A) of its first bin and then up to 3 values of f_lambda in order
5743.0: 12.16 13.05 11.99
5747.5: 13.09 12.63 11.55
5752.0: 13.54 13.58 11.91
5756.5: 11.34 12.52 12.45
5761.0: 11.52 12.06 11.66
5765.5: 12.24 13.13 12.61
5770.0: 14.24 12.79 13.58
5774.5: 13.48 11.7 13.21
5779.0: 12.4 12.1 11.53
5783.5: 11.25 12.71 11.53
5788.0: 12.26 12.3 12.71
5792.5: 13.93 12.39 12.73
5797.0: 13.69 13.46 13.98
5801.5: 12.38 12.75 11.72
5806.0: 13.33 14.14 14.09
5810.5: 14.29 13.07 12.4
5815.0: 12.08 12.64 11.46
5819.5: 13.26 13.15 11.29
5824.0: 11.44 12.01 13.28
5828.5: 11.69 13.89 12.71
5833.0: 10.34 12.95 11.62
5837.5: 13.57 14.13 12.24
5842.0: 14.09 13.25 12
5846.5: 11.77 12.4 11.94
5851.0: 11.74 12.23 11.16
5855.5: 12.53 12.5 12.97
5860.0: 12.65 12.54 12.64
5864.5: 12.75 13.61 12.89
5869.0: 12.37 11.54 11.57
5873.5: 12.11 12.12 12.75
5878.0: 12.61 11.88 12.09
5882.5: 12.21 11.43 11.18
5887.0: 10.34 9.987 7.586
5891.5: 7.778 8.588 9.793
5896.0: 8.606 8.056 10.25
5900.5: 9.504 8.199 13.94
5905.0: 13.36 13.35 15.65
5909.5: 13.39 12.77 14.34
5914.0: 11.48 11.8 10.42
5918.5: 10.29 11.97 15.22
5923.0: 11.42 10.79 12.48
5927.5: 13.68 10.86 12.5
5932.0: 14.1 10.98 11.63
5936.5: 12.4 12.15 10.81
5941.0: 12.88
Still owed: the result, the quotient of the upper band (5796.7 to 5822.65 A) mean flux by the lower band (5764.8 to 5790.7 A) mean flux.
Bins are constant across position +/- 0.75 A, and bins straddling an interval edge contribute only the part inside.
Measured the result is 1.04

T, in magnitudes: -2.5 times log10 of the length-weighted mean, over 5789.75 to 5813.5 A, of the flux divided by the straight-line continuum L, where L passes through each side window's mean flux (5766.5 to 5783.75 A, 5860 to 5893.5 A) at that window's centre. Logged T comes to -0.07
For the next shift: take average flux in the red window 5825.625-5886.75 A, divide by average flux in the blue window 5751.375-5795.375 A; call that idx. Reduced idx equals 1.0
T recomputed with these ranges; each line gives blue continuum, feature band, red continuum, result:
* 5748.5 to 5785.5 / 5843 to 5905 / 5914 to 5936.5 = 0.07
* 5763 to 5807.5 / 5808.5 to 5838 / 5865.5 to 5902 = -0.05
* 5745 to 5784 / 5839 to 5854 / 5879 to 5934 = -0.05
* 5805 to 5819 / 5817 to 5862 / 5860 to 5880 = 0.03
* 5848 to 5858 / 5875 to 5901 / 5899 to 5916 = 0.19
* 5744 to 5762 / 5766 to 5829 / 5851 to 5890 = -0.04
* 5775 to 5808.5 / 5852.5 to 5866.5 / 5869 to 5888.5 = -0.05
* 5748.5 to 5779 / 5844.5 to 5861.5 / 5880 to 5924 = -0.05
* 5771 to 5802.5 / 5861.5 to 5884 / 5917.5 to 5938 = 0.00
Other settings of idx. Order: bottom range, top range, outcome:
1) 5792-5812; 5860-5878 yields 0.94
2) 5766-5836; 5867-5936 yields 0.91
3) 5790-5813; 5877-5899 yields 0.77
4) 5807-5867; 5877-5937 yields 0.91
